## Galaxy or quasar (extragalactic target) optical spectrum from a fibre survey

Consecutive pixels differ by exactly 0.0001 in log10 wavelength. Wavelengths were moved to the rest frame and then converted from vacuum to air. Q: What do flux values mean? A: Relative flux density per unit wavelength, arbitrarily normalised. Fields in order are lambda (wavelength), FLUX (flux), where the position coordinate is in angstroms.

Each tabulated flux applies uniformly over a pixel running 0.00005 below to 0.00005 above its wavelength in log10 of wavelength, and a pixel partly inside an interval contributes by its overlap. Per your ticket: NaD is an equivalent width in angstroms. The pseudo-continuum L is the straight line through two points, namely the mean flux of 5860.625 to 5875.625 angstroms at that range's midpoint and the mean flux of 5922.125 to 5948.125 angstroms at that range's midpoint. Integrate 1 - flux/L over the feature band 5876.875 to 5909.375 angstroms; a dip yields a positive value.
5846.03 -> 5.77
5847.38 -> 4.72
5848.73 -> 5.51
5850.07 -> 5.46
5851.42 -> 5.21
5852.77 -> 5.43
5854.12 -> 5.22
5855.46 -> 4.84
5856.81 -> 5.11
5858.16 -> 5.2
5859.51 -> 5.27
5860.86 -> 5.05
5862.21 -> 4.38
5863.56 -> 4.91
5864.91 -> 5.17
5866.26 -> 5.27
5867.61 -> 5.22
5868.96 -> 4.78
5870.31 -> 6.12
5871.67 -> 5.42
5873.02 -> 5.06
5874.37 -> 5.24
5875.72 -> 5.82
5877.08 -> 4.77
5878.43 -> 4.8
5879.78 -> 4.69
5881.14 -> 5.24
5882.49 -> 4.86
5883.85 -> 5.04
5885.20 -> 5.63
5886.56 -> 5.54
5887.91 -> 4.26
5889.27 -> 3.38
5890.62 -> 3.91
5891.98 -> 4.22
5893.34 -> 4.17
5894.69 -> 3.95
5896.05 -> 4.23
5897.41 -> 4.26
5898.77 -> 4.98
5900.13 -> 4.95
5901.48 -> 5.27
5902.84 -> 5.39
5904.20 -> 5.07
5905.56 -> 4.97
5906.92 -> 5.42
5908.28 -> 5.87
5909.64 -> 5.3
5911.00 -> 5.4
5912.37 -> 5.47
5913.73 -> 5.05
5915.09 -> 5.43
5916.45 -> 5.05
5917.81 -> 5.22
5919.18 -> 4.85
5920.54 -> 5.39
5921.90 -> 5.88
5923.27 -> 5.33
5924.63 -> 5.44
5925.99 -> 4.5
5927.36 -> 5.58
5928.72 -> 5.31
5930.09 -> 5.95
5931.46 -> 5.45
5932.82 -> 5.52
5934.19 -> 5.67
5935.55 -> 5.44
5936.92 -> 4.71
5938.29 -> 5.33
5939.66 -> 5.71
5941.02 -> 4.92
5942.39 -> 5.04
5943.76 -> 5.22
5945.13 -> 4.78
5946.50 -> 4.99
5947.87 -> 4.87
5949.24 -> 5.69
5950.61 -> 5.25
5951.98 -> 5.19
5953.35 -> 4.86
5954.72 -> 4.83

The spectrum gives 2.6 angstroms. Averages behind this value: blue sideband 5.18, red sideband 5.27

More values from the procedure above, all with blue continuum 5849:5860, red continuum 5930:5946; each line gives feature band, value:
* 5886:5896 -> 2.0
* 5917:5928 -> 0.0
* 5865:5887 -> 0.1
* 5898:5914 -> 0.0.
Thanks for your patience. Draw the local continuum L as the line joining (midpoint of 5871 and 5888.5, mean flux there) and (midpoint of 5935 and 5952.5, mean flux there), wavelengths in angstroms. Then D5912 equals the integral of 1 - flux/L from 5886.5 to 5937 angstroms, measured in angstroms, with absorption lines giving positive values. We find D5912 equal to 0.9 angstroms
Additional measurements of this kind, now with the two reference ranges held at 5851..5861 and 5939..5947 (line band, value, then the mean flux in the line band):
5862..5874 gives -0.04 angstroms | 5.18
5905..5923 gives -0.71 angstroms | 5.33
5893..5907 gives 1.00 angstroms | 4.78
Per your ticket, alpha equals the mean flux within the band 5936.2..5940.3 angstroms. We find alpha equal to 5.24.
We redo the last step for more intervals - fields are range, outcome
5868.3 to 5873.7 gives 5.34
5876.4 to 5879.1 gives 4.78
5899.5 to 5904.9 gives 5.18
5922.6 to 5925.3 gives 5.39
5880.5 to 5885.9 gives 5.19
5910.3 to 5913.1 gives 5.41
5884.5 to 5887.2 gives 5.58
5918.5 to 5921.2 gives 5.12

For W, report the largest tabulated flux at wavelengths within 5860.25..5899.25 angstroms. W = 6.12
